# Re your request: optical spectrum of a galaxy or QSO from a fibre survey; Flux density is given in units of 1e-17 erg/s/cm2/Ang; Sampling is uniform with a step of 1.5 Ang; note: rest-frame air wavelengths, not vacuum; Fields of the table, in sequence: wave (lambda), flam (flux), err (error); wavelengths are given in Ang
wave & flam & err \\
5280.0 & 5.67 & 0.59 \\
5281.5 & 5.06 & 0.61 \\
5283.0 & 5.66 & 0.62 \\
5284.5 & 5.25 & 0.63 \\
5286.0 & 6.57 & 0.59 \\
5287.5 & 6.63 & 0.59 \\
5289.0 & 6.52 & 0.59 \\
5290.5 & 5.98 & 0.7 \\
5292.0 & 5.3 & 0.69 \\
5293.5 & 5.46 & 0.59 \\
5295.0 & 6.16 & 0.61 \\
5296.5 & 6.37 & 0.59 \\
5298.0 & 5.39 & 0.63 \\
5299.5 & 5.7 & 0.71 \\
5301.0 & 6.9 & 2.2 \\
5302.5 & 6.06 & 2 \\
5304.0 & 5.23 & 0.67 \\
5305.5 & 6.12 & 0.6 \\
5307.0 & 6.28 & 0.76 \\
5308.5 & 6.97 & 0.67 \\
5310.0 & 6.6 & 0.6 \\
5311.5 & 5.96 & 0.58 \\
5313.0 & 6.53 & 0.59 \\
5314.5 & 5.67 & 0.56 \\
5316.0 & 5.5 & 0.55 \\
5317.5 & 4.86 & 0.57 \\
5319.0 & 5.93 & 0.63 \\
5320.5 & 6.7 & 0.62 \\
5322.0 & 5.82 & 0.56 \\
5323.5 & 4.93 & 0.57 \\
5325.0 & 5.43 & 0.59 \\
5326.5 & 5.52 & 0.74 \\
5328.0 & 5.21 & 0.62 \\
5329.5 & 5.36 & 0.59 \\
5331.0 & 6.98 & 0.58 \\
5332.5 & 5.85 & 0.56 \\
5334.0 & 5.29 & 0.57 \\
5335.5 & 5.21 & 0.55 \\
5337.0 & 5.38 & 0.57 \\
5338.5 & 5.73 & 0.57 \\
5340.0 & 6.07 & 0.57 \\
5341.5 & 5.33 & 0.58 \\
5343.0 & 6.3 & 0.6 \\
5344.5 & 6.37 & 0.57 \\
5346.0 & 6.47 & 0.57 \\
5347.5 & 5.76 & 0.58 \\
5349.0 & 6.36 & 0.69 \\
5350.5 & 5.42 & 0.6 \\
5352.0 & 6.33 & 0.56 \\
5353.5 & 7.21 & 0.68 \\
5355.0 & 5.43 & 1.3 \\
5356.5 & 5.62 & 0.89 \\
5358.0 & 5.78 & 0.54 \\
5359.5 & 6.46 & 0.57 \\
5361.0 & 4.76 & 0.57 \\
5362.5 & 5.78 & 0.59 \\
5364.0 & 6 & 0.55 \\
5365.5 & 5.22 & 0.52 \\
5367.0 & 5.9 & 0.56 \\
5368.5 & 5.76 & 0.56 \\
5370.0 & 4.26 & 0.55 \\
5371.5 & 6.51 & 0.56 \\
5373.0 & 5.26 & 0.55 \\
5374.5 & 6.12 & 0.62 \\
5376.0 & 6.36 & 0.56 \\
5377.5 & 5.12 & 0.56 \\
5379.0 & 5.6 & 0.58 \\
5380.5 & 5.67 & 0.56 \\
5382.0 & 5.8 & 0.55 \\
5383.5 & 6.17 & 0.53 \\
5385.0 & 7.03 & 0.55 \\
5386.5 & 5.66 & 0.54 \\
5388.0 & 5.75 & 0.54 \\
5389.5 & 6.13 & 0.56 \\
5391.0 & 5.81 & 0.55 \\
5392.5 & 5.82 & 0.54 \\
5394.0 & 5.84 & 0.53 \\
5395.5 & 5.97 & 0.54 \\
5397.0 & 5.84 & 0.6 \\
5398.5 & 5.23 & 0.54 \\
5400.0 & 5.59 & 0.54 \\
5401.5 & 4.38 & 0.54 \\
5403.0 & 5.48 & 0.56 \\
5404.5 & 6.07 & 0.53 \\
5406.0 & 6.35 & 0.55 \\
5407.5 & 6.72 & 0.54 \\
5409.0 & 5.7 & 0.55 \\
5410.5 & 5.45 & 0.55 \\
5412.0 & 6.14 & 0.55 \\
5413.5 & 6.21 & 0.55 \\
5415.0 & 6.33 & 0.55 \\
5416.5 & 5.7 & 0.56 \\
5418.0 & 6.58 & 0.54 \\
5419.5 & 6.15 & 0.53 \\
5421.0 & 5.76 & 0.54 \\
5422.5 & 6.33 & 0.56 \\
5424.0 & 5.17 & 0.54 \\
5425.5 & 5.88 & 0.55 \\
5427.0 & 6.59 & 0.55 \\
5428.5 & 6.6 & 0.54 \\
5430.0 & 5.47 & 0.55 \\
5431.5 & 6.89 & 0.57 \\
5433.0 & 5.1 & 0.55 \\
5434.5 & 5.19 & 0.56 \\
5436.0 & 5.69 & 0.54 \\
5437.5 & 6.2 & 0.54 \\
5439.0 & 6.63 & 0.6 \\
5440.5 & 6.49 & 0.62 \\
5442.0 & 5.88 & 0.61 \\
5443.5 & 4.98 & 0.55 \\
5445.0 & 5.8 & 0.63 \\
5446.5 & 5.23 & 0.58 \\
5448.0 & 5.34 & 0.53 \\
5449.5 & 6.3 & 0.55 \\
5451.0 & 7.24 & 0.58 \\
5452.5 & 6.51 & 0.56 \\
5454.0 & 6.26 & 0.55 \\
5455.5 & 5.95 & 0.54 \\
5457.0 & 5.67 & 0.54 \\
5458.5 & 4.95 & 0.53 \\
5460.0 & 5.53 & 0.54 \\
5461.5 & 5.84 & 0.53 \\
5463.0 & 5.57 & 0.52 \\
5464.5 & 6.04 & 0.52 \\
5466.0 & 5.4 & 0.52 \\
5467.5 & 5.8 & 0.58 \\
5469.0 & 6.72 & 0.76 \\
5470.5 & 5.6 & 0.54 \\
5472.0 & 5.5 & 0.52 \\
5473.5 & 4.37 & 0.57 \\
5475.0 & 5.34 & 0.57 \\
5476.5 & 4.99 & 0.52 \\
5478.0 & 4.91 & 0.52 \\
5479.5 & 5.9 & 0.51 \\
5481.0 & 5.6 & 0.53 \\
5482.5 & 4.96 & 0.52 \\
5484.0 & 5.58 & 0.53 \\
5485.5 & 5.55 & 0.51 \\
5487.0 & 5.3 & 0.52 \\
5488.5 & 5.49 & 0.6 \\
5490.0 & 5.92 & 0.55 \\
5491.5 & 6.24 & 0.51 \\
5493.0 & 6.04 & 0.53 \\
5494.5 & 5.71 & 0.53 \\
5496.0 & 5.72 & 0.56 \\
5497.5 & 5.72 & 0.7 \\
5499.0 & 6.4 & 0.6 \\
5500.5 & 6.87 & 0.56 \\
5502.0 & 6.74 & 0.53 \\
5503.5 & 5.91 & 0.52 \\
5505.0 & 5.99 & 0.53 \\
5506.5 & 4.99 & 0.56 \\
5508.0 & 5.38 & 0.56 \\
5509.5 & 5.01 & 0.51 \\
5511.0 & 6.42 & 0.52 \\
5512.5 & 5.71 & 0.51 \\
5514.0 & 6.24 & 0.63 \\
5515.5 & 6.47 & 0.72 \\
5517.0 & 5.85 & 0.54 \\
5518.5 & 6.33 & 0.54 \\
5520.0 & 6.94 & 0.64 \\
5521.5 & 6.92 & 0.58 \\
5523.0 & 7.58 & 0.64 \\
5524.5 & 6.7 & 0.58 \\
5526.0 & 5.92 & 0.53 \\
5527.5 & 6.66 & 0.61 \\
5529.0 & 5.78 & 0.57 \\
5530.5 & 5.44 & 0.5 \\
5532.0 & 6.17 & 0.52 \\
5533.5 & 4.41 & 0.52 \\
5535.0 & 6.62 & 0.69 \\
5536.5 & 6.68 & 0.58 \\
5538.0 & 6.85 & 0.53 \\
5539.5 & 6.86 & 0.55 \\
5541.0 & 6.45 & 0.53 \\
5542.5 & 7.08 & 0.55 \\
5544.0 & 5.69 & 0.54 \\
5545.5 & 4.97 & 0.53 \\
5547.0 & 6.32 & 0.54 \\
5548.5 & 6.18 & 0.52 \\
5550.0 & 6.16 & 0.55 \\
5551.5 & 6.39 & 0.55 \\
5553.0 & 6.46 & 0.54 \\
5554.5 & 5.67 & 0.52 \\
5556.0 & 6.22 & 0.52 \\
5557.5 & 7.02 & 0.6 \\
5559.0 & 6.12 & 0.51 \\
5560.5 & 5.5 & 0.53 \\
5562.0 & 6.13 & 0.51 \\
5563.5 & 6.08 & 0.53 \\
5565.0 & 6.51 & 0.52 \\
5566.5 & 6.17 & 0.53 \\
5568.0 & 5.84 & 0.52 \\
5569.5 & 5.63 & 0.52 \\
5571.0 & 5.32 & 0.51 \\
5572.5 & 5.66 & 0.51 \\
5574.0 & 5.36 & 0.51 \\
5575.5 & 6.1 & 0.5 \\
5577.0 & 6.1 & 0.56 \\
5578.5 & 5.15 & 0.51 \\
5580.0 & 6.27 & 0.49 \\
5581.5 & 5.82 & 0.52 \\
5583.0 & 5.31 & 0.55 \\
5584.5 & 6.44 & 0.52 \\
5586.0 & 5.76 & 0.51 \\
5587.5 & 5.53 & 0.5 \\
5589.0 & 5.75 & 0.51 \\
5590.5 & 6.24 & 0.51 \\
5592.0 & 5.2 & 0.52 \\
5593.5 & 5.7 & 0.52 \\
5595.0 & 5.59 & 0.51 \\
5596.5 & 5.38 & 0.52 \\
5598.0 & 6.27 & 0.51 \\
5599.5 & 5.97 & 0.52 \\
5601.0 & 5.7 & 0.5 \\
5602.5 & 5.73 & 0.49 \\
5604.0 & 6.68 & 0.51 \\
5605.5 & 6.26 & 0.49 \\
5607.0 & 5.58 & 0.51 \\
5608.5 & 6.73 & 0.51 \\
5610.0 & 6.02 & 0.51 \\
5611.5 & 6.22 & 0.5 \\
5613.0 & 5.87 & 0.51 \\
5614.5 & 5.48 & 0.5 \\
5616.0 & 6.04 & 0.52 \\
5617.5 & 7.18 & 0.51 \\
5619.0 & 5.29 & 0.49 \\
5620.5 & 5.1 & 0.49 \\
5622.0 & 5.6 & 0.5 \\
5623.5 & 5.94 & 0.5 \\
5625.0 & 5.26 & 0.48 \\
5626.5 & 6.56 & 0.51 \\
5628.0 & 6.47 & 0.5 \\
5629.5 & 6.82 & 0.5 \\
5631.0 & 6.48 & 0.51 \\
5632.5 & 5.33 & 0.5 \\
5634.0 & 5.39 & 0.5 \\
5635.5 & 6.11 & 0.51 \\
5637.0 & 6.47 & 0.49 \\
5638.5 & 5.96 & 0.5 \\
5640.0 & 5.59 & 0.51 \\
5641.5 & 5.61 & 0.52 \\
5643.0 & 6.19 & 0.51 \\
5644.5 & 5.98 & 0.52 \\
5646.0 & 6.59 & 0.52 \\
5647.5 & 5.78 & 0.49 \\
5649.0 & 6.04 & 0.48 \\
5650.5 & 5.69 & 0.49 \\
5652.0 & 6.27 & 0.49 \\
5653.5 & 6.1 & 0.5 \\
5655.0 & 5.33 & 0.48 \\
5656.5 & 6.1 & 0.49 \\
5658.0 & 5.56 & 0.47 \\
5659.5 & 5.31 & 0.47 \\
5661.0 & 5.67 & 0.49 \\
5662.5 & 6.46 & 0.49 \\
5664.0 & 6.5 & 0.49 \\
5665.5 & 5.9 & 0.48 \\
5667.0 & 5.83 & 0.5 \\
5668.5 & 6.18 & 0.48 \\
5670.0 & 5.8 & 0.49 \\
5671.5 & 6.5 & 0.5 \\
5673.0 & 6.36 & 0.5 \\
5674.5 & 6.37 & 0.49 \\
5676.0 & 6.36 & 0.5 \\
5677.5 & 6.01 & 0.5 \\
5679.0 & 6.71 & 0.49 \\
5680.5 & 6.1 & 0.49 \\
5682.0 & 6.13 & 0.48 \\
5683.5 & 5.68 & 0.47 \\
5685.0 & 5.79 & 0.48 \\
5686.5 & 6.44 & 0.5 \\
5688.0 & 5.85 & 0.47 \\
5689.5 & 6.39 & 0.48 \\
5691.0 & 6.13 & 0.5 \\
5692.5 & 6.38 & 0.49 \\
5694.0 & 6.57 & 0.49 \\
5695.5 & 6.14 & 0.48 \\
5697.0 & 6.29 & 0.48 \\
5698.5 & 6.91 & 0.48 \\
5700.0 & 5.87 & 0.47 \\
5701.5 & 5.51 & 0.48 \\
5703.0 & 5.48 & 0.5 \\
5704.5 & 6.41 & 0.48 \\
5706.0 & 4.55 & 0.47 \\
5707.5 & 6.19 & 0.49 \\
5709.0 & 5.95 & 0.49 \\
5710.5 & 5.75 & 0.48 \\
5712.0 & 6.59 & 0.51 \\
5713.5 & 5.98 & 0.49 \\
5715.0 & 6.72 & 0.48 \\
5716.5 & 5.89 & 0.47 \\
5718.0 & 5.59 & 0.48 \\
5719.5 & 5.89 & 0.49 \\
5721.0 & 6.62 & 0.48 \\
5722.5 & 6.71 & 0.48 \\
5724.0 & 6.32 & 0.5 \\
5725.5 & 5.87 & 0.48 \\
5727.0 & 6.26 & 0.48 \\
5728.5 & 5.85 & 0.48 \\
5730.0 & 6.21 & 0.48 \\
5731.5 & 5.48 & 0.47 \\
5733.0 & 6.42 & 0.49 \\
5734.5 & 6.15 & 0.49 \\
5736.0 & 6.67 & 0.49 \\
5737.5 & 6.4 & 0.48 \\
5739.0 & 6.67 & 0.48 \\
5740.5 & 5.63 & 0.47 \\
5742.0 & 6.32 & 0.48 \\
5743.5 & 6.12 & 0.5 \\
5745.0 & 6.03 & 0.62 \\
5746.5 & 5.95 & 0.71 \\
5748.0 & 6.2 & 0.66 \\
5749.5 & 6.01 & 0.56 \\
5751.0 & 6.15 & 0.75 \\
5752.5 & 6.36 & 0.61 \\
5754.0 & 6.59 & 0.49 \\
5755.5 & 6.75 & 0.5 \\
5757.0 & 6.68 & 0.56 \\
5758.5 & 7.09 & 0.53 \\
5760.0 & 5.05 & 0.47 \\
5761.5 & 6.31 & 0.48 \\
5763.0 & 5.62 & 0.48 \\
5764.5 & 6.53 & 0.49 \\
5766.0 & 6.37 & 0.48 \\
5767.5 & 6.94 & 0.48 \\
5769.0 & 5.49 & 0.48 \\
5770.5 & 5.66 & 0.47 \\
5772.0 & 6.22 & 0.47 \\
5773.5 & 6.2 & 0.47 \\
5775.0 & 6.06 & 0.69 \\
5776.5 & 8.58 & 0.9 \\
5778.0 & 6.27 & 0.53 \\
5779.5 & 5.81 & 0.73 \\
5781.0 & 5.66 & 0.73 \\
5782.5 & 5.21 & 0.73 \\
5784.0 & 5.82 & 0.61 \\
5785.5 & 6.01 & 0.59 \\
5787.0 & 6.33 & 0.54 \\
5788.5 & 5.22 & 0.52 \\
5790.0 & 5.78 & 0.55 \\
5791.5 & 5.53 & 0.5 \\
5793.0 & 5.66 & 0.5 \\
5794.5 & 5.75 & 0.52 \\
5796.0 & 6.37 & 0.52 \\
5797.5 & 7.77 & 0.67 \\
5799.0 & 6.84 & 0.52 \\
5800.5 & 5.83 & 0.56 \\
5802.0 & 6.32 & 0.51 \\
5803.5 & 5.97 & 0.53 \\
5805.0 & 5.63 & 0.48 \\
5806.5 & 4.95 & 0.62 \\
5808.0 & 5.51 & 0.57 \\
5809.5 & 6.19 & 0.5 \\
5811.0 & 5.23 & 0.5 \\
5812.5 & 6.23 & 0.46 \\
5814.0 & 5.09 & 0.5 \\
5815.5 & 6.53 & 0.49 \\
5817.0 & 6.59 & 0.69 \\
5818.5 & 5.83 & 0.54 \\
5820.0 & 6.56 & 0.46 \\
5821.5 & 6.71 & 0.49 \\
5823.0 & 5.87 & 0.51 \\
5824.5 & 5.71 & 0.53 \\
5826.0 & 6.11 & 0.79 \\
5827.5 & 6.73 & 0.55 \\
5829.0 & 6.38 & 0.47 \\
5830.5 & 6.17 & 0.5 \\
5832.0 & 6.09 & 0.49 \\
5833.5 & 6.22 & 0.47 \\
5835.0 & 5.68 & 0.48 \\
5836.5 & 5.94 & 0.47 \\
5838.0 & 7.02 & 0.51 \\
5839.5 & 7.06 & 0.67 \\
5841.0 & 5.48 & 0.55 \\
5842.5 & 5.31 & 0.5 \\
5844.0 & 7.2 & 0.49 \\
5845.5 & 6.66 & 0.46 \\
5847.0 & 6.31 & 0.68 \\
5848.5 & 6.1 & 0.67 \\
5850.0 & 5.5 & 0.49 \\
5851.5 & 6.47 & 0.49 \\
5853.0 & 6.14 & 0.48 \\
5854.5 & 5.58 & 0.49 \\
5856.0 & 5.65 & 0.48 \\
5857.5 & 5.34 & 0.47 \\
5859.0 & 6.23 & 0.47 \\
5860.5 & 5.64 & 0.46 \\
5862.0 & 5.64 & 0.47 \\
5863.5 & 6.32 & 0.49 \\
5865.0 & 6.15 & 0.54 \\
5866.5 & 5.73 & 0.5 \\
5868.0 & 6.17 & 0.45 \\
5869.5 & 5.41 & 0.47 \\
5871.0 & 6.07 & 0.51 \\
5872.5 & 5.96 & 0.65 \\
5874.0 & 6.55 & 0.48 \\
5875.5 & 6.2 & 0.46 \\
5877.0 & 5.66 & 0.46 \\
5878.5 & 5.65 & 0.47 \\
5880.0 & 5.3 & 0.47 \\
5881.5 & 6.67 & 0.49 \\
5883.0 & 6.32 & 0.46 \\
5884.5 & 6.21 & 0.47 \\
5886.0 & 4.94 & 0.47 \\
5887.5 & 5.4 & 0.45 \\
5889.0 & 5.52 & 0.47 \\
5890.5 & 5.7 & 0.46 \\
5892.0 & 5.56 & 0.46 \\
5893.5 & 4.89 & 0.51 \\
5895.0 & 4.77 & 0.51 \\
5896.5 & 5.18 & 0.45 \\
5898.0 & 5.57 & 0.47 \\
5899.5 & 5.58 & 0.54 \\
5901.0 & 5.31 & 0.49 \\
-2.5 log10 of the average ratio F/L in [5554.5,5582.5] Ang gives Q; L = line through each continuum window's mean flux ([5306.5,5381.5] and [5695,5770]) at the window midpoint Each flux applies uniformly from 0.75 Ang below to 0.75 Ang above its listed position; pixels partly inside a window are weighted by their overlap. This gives 0.01 mag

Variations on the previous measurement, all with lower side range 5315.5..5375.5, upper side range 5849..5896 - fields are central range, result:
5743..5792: -0.07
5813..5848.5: -0.08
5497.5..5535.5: -0.07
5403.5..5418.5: -0.06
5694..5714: -0.04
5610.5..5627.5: -0.02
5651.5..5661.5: 0.00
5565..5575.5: 0.00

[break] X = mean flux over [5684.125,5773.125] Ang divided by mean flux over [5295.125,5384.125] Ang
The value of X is 1.05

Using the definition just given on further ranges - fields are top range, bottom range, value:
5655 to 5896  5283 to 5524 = 1.03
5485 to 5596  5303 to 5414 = 1.03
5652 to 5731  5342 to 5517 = 1.04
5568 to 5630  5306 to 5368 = 1.00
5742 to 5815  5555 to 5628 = 1.03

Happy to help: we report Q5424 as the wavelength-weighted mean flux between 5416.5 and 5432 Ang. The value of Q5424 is 6.11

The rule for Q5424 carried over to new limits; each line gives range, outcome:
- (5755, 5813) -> 6.08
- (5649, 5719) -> 6.05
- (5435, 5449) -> 5.8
